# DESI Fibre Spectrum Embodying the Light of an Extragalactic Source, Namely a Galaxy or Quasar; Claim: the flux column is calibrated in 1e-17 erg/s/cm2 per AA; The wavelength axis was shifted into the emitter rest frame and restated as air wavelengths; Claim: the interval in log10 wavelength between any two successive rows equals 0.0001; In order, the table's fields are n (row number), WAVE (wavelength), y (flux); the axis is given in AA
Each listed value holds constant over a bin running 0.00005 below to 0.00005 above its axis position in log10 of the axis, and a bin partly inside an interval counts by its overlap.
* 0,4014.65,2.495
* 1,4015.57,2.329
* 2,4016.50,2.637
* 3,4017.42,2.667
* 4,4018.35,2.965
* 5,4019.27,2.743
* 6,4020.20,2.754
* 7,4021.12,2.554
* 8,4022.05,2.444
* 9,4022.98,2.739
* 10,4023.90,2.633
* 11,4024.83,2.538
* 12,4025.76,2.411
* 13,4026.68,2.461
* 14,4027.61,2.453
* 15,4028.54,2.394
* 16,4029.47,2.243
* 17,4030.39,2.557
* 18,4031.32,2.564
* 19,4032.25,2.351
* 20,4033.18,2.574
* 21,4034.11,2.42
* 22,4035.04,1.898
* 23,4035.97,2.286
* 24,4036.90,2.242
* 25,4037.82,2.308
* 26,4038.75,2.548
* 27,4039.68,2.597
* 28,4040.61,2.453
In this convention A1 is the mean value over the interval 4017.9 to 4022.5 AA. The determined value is 2.69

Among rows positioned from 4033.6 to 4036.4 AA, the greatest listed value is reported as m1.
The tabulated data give 2.42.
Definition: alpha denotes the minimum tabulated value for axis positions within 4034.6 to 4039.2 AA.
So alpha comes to 1.898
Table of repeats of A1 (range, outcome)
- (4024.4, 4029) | 2.45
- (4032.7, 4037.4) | 2.29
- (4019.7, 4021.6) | 2.65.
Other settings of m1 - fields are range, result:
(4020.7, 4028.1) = 2.739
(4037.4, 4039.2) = 2.548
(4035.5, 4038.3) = 2.308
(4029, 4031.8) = 2.564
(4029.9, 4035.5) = 2.574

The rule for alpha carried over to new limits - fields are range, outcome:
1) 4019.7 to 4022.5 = 2.444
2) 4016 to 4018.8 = 2.637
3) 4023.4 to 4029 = 2.394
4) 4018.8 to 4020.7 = 2.743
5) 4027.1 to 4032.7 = 2.243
